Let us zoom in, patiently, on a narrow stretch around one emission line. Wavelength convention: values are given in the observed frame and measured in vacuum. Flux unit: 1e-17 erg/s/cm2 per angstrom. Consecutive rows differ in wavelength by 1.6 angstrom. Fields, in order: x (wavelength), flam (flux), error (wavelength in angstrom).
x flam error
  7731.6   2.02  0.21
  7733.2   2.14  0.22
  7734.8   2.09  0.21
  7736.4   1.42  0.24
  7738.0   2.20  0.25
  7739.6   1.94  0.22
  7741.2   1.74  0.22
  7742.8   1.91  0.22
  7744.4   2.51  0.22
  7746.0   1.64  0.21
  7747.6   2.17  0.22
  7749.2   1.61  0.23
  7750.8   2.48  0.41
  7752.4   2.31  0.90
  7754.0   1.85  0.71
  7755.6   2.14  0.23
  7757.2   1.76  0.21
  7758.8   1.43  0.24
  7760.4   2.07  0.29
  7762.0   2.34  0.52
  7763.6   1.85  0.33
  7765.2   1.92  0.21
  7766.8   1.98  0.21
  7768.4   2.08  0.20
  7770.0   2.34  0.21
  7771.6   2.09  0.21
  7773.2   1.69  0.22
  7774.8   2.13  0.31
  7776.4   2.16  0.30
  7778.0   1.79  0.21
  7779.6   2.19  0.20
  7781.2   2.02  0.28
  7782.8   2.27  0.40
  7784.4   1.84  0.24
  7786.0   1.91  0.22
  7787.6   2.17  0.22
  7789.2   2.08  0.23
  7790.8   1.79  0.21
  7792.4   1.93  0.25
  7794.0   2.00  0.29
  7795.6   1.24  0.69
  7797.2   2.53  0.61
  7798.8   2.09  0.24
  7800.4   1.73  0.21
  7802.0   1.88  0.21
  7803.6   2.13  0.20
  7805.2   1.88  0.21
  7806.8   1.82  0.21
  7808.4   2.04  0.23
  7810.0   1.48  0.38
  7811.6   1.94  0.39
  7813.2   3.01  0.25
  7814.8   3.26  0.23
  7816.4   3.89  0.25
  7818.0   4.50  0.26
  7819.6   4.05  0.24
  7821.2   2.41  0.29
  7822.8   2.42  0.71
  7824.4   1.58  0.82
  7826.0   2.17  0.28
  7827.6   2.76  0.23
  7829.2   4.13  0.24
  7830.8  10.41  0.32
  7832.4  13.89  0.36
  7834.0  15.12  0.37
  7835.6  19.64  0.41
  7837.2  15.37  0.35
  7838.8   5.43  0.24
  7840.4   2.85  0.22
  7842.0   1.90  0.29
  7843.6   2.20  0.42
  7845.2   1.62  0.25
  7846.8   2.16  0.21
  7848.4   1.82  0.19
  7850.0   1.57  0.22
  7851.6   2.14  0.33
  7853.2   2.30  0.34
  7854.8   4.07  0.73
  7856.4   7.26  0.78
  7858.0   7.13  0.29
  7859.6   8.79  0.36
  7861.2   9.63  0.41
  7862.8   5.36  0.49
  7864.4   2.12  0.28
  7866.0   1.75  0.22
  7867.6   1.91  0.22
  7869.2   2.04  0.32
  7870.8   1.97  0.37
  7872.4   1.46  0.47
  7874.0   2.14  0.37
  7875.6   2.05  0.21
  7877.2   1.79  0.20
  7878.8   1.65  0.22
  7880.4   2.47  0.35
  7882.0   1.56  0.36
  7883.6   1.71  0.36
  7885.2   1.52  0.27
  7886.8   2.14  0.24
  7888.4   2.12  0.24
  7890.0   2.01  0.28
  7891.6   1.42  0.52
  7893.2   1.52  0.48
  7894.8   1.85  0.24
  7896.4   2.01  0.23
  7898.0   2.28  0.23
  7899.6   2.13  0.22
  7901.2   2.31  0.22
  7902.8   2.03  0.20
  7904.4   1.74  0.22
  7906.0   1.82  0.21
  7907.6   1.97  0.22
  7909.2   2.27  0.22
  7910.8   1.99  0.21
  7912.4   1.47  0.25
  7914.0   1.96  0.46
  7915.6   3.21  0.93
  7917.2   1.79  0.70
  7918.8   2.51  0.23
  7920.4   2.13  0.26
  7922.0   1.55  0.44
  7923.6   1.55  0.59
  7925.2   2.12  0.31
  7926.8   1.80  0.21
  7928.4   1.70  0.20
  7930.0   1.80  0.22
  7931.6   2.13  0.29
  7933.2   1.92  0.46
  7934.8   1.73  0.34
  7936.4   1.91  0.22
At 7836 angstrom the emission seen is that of H-alpha 6563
